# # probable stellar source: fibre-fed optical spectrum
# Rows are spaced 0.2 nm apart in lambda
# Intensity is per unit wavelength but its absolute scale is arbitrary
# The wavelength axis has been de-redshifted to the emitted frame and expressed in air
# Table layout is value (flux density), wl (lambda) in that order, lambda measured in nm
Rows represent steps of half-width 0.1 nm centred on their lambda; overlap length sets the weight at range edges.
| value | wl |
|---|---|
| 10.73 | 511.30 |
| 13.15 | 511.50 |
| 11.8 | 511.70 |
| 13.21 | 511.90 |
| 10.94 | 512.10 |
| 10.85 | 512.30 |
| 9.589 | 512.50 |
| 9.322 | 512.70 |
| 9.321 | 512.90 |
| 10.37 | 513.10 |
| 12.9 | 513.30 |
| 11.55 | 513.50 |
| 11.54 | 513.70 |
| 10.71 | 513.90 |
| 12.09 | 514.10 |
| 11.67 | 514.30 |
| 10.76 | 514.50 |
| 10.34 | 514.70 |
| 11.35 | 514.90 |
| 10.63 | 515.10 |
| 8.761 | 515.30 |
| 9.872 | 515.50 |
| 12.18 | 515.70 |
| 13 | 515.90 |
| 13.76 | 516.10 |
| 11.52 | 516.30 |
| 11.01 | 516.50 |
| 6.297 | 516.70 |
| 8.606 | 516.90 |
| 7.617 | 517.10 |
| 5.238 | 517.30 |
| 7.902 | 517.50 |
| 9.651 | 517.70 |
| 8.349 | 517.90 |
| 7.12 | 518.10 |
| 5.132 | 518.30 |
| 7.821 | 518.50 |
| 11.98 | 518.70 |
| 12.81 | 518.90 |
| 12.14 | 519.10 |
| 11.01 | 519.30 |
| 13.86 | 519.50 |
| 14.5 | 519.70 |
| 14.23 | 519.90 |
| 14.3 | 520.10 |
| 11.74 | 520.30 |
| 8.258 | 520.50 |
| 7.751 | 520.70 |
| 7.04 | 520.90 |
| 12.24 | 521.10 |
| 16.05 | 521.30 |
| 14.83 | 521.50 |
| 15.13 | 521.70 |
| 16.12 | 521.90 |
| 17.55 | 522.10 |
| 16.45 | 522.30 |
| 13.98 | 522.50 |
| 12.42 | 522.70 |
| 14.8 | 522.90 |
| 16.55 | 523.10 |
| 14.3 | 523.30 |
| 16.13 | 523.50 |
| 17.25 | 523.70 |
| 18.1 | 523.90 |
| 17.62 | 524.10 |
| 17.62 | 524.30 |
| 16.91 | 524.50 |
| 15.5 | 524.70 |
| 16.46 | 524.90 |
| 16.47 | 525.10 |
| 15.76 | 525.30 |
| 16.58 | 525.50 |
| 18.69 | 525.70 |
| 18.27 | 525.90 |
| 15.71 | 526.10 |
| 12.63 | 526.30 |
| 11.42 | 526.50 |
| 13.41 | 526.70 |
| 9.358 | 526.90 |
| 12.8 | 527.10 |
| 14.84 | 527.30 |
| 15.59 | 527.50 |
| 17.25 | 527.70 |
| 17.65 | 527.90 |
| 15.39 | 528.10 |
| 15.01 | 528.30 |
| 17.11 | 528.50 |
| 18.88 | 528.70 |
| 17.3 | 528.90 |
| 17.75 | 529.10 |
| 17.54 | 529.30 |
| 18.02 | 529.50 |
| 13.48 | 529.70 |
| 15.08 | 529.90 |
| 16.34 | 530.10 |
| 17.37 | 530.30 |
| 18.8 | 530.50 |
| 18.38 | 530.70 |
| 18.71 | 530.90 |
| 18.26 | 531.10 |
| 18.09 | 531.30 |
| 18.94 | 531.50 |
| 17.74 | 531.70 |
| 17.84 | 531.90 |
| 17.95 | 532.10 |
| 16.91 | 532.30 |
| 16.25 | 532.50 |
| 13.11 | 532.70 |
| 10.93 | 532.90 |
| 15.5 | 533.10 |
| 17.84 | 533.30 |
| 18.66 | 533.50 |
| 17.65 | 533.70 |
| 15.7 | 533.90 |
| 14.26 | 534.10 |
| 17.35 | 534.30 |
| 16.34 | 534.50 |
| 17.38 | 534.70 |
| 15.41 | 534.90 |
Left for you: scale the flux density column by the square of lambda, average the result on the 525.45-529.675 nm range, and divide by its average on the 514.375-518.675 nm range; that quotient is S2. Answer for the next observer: 1.74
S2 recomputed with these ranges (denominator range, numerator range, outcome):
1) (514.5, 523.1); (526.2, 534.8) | 1.49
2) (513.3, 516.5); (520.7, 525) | 1.38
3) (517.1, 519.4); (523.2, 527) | 1.80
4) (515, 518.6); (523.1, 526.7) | 1.82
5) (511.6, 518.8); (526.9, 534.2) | 1.73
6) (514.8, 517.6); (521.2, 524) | 1.64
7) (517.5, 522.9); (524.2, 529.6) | 1.36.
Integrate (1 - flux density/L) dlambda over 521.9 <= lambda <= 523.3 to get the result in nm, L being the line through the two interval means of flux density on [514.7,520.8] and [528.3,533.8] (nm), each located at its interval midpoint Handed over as -0.28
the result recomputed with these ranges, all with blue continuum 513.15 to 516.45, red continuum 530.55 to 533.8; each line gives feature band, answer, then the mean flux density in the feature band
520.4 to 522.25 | 0.10 nm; 12.9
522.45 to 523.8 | -0.09 nm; 15.1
